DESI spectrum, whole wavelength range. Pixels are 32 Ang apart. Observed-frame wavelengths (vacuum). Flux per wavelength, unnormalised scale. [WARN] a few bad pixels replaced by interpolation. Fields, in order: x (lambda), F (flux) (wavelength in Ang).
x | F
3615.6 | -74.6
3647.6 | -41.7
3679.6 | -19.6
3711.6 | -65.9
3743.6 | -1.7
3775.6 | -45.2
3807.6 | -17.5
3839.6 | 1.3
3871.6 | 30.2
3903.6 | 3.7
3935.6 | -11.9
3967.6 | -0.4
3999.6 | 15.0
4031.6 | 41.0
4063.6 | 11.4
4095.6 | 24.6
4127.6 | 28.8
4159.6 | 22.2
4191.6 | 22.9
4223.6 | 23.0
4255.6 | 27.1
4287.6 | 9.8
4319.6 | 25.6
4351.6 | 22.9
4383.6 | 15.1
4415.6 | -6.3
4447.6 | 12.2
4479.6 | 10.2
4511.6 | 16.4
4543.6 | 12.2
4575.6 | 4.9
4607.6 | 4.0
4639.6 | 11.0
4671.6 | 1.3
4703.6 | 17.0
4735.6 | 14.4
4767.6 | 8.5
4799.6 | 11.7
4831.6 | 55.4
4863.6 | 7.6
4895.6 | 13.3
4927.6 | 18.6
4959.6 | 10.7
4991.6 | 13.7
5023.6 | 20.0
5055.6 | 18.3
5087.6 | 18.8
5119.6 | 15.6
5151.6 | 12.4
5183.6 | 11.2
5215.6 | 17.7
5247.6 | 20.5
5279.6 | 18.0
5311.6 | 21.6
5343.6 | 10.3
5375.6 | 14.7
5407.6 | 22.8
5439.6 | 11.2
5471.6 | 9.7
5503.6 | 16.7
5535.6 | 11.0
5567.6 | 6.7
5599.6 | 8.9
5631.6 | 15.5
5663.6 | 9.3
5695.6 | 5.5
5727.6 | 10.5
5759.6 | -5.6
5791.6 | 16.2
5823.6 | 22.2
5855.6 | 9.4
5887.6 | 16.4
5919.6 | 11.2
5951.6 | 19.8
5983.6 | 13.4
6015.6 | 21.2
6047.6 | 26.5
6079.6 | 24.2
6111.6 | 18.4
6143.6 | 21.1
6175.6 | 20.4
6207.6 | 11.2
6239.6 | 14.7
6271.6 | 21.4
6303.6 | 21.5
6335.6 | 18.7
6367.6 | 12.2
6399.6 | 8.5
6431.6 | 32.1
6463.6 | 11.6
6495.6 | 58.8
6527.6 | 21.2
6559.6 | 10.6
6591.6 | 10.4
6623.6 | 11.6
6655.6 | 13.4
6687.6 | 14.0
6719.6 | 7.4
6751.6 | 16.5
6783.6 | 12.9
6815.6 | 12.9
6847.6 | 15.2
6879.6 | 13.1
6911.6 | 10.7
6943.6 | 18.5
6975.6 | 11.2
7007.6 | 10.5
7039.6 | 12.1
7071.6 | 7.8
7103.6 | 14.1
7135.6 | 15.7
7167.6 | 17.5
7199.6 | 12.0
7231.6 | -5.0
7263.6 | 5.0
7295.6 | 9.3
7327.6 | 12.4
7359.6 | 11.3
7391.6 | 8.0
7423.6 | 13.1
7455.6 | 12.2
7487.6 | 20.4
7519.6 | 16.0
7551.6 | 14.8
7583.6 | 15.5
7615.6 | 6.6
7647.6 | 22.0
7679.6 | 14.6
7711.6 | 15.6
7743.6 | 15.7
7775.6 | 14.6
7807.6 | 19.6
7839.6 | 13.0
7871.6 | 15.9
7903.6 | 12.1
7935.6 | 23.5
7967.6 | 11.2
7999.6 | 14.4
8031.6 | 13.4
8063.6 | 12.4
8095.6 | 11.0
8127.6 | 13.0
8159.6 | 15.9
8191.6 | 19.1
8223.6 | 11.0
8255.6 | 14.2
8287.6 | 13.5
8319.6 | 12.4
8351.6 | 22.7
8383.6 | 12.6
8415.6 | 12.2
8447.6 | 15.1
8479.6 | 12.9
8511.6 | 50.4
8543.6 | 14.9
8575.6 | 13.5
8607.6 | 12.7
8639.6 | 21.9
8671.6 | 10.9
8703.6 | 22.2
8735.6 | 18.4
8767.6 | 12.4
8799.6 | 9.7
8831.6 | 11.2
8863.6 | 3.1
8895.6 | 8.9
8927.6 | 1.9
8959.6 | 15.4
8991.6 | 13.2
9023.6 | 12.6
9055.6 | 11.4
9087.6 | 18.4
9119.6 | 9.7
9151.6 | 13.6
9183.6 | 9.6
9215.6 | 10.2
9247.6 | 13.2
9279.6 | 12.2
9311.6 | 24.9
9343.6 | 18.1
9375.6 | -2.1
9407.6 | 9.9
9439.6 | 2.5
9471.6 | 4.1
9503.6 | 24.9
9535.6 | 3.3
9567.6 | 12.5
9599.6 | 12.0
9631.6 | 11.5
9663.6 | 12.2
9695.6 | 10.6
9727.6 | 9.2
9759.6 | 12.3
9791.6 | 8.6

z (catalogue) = 0.30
